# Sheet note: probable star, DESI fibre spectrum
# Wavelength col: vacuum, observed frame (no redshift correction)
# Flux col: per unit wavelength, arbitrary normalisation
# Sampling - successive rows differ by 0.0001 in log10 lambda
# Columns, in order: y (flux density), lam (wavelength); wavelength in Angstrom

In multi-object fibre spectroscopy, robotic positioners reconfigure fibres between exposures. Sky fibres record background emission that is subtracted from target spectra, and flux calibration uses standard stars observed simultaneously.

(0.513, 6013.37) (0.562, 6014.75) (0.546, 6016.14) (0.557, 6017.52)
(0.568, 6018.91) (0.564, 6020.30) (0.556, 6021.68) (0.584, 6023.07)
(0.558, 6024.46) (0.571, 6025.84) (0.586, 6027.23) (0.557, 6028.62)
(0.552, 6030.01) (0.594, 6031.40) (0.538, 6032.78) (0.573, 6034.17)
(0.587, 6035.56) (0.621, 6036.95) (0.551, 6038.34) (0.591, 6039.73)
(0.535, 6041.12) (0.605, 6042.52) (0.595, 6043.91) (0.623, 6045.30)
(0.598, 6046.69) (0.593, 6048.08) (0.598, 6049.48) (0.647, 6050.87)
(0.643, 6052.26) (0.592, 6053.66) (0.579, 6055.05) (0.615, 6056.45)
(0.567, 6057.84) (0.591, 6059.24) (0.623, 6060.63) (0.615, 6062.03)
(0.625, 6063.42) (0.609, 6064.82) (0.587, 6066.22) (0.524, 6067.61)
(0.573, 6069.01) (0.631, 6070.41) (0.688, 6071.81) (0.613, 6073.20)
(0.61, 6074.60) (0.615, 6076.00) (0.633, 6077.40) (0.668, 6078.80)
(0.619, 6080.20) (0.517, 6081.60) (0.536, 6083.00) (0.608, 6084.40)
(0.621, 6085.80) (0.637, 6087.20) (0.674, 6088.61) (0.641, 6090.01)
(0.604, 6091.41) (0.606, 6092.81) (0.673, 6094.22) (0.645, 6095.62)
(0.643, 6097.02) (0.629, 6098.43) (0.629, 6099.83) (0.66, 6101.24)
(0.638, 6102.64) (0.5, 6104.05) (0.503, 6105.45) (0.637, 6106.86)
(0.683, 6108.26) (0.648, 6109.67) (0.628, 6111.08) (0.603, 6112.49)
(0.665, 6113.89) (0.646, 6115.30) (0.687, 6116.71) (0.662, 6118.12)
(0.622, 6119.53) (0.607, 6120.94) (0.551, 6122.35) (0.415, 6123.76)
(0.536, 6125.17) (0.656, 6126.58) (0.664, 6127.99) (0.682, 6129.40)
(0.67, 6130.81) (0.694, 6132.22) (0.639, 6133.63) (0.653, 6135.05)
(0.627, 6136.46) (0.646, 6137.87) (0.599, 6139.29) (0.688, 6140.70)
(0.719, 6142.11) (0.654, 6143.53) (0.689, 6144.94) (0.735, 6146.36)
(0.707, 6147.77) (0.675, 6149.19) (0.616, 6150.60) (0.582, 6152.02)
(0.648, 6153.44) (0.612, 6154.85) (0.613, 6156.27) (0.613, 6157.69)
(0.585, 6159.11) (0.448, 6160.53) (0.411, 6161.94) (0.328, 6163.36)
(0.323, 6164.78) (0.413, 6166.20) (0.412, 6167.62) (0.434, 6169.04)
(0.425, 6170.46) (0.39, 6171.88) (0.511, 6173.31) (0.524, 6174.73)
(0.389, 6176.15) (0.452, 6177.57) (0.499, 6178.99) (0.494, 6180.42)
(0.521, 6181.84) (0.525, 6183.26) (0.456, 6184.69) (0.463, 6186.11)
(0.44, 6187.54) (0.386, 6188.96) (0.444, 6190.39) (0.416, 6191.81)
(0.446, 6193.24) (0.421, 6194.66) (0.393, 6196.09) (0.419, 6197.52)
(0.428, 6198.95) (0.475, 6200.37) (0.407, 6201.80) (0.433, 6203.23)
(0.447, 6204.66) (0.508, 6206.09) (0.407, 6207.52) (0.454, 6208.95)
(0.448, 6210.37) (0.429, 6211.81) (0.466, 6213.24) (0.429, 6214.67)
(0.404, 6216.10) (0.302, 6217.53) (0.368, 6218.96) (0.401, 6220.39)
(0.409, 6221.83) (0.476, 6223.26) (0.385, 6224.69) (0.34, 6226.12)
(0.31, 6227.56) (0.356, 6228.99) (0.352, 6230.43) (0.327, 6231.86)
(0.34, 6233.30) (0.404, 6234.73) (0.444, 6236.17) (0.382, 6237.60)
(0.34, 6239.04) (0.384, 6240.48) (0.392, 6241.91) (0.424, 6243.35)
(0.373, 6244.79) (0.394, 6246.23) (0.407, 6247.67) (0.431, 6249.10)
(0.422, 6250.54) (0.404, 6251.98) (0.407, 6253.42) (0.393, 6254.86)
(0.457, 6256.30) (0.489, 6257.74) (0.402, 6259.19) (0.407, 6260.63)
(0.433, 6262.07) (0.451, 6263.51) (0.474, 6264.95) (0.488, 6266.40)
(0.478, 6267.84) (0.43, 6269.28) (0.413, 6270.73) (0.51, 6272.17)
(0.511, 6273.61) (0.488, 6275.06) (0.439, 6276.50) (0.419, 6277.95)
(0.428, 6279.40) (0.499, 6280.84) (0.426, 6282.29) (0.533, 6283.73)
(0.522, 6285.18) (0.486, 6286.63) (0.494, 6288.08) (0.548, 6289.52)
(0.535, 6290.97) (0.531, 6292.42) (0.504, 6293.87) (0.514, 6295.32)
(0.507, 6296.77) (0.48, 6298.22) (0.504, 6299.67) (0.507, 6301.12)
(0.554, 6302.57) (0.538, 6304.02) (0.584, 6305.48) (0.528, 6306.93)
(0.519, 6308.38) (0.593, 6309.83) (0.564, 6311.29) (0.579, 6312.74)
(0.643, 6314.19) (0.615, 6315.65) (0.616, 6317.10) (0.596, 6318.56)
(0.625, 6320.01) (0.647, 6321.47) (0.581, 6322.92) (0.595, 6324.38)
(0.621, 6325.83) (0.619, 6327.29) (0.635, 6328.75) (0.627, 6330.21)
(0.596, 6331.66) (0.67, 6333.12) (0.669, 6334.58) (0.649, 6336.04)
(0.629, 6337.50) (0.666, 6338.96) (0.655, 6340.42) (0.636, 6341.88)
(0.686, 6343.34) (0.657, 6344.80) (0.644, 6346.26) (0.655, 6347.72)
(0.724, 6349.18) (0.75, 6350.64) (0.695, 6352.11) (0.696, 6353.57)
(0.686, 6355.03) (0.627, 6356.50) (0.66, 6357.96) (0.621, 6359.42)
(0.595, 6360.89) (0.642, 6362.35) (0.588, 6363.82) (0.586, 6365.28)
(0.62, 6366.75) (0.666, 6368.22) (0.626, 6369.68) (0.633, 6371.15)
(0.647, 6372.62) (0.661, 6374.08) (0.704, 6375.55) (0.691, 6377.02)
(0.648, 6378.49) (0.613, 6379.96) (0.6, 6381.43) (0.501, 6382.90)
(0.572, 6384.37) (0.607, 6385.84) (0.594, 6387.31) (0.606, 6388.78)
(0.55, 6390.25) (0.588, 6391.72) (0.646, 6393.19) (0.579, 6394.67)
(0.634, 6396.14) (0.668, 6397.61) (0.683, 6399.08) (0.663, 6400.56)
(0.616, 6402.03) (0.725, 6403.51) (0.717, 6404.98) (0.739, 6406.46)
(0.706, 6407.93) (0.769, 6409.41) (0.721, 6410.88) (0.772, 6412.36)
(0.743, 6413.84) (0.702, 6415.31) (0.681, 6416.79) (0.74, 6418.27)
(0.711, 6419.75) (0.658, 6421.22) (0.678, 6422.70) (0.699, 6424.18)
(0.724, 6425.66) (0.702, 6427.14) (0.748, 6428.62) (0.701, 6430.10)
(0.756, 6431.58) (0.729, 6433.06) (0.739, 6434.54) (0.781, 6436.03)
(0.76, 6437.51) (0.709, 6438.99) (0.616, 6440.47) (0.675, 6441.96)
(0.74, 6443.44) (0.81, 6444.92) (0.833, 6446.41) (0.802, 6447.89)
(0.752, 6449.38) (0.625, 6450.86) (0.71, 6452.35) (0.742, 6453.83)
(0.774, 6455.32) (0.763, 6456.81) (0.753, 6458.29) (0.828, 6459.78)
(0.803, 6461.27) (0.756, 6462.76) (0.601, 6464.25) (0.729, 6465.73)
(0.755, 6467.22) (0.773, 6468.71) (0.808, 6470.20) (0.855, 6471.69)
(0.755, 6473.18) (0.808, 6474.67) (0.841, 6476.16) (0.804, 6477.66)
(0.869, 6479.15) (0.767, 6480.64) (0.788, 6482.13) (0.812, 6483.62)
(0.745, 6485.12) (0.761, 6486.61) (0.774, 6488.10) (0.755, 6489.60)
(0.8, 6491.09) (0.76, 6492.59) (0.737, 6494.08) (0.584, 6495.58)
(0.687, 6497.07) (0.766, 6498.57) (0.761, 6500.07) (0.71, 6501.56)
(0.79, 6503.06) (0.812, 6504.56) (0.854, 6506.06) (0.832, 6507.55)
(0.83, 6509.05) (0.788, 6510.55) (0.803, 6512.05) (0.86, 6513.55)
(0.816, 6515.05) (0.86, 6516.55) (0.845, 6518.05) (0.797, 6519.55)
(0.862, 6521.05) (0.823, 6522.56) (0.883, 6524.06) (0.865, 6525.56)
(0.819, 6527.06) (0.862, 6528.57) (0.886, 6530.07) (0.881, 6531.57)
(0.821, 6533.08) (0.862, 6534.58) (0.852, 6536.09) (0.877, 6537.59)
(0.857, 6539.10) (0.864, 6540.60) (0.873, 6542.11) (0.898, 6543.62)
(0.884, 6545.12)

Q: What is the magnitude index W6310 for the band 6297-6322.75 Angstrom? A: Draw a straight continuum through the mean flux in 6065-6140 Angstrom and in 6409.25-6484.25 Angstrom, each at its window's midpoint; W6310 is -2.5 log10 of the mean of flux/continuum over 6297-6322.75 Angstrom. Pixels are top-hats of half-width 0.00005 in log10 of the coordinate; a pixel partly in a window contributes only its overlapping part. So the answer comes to 0.22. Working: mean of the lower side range 0.62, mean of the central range 0.569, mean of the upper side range 0.748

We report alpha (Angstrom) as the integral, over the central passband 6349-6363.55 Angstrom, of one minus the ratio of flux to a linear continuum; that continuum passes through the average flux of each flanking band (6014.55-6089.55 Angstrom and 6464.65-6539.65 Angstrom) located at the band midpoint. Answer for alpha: 1.4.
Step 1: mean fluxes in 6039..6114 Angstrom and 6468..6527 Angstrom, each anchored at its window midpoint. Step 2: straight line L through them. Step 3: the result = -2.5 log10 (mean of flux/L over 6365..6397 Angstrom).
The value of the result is 0.20 mag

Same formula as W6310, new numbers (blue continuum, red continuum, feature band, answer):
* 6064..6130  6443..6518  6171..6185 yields 0.337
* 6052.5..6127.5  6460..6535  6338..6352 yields 0.081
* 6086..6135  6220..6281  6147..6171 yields 0.068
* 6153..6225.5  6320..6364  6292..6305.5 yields 0.143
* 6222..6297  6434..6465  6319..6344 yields -0.152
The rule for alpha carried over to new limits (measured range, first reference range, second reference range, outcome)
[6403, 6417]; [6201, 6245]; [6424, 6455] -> -0.9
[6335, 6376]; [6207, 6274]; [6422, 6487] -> -4.1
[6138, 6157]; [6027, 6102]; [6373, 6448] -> -1.0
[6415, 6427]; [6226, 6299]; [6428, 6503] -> -0.2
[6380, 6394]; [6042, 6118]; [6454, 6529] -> 3.0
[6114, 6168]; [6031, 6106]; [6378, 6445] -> 1.8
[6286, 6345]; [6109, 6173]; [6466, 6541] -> 9.3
